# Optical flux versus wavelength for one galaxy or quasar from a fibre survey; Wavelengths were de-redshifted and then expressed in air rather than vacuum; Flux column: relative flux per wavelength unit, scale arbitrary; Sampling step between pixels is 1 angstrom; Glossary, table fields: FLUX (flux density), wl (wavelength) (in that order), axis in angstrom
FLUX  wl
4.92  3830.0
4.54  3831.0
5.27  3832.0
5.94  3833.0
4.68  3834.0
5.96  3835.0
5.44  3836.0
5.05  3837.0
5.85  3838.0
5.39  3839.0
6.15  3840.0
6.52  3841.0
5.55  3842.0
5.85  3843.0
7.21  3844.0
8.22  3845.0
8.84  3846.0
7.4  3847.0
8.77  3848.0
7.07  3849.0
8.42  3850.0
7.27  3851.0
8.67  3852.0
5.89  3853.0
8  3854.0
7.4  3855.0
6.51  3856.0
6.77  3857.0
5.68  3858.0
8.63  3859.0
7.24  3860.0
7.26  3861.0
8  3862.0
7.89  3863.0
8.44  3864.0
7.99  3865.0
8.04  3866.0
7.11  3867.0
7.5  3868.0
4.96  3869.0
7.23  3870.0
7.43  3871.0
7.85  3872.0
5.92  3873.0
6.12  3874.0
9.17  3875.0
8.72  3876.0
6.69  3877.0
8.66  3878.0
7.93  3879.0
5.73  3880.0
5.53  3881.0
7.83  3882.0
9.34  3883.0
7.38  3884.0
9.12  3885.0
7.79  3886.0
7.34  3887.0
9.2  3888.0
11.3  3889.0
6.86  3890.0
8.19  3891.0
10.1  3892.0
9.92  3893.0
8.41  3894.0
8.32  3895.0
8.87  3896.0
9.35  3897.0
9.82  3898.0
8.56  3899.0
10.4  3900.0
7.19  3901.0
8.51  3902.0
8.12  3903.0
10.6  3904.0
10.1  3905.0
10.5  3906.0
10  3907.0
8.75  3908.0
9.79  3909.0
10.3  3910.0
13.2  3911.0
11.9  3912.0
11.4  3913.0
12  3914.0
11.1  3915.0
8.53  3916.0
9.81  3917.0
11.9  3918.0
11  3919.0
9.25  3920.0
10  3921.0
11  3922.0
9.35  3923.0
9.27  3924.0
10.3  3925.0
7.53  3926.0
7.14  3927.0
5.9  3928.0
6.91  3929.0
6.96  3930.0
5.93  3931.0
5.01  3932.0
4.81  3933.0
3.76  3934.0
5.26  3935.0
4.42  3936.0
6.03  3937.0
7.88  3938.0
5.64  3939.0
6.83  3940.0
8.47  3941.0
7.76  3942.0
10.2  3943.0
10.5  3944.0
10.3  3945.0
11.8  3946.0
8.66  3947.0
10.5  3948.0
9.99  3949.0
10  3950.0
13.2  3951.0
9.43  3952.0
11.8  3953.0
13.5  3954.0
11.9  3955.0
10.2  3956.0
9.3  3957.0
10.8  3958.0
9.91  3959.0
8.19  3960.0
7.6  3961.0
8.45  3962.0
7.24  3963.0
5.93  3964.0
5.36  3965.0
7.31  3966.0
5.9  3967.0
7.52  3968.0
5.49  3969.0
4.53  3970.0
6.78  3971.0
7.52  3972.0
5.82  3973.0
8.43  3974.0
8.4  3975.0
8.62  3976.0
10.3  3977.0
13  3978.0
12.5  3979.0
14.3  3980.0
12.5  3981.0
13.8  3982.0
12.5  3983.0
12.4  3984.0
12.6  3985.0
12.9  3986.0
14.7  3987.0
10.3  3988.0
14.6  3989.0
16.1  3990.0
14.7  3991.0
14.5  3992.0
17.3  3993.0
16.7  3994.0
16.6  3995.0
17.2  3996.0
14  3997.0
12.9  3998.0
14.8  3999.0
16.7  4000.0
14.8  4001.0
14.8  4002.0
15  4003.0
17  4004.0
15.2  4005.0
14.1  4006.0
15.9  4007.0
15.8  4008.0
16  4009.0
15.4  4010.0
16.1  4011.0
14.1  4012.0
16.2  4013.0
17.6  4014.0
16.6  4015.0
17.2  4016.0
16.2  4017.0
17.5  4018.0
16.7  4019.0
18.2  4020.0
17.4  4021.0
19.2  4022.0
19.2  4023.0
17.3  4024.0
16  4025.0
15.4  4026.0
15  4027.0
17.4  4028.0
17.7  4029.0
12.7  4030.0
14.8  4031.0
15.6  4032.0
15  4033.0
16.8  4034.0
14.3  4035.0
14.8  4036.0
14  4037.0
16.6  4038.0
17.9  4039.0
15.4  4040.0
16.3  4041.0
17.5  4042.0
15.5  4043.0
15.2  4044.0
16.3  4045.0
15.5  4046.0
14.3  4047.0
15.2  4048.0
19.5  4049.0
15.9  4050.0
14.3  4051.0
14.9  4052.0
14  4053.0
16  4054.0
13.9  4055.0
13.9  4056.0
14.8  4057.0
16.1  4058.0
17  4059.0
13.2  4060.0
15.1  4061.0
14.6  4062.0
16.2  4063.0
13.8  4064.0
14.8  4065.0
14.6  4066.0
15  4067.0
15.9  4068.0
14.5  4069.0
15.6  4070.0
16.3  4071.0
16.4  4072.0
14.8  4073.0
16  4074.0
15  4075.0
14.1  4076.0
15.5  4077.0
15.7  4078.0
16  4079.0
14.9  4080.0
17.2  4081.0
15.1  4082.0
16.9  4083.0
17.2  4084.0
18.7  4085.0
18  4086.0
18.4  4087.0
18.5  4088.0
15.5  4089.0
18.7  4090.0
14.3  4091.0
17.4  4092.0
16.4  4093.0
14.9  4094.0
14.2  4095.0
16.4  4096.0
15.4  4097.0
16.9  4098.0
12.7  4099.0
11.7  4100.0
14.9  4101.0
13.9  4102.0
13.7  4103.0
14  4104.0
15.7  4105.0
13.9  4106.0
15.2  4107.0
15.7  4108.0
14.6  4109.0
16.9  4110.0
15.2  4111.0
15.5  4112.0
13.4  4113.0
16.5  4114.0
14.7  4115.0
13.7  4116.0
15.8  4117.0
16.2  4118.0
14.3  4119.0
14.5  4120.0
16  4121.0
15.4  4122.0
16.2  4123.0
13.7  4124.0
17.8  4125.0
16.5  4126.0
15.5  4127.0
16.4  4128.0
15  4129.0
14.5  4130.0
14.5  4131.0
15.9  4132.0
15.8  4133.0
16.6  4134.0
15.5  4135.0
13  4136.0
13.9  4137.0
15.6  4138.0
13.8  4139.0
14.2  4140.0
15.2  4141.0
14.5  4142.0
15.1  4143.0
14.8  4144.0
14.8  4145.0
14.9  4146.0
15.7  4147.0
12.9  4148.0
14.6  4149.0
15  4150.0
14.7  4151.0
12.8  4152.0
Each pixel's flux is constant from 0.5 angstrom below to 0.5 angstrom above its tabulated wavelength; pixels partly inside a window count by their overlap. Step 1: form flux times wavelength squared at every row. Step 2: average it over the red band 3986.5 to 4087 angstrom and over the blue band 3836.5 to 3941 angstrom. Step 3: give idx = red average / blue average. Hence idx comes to 2.11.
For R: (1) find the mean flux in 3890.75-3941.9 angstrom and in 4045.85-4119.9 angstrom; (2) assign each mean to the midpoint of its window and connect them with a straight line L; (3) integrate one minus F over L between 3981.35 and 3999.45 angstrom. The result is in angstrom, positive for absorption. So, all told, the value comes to -4.1 angstrom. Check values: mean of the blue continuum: 8.71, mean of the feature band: 14.3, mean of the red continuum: 15.4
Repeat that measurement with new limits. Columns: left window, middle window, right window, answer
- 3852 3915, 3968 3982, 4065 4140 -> 2.7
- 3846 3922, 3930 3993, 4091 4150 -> 7.5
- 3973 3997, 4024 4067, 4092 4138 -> -4.3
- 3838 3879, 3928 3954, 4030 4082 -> 6.3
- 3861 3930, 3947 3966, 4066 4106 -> 2.4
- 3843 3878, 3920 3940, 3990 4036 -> 7.5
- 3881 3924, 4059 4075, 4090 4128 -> -1.3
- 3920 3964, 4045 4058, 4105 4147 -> -2.9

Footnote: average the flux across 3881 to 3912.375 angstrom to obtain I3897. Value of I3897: 9.19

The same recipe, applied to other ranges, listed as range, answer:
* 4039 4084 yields 15.5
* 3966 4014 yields 12.9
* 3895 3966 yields 9.01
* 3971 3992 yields 11.7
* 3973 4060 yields 15.1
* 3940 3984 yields 9.45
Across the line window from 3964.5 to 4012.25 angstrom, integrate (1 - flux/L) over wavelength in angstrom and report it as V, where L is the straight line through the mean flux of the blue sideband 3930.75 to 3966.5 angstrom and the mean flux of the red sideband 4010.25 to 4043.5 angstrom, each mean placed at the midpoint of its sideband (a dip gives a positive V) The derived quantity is 0.3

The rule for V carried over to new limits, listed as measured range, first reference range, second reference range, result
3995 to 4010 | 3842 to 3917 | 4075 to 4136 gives -3.8 angstrom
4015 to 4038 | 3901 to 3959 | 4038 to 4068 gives -3.7 angstrom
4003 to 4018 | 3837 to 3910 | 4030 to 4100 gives -2.8 angstrom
